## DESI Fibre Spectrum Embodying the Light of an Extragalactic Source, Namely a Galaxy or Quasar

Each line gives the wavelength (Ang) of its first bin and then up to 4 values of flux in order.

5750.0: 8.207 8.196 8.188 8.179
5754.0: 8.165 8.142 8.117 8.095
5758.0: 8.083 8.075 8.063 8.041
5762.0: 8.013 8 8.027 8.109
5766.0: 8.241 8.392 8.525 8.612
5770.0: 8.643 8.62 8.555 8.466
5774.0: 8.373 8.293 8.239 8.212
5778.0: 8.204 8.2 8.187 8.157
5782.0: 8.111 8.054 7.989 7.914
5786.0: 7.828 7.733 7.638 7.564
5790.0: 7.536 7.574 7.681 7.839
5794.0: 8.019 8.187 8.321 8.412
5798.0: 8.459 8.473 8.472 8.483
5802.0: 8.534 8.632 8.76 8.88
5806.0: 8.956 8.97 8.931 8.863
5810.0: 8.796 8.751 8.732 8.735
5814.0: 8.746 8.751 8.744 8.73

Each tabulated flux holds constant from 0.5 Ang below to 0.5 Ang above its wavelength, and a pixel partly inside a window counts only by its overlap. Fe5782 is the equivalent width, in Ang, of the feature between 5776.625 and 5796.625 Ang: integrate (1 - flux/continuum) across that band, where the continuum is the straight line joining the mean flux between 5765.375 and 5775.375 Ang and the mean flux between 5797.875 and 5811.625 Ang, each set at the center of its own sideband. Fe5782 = 1.49 Ang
